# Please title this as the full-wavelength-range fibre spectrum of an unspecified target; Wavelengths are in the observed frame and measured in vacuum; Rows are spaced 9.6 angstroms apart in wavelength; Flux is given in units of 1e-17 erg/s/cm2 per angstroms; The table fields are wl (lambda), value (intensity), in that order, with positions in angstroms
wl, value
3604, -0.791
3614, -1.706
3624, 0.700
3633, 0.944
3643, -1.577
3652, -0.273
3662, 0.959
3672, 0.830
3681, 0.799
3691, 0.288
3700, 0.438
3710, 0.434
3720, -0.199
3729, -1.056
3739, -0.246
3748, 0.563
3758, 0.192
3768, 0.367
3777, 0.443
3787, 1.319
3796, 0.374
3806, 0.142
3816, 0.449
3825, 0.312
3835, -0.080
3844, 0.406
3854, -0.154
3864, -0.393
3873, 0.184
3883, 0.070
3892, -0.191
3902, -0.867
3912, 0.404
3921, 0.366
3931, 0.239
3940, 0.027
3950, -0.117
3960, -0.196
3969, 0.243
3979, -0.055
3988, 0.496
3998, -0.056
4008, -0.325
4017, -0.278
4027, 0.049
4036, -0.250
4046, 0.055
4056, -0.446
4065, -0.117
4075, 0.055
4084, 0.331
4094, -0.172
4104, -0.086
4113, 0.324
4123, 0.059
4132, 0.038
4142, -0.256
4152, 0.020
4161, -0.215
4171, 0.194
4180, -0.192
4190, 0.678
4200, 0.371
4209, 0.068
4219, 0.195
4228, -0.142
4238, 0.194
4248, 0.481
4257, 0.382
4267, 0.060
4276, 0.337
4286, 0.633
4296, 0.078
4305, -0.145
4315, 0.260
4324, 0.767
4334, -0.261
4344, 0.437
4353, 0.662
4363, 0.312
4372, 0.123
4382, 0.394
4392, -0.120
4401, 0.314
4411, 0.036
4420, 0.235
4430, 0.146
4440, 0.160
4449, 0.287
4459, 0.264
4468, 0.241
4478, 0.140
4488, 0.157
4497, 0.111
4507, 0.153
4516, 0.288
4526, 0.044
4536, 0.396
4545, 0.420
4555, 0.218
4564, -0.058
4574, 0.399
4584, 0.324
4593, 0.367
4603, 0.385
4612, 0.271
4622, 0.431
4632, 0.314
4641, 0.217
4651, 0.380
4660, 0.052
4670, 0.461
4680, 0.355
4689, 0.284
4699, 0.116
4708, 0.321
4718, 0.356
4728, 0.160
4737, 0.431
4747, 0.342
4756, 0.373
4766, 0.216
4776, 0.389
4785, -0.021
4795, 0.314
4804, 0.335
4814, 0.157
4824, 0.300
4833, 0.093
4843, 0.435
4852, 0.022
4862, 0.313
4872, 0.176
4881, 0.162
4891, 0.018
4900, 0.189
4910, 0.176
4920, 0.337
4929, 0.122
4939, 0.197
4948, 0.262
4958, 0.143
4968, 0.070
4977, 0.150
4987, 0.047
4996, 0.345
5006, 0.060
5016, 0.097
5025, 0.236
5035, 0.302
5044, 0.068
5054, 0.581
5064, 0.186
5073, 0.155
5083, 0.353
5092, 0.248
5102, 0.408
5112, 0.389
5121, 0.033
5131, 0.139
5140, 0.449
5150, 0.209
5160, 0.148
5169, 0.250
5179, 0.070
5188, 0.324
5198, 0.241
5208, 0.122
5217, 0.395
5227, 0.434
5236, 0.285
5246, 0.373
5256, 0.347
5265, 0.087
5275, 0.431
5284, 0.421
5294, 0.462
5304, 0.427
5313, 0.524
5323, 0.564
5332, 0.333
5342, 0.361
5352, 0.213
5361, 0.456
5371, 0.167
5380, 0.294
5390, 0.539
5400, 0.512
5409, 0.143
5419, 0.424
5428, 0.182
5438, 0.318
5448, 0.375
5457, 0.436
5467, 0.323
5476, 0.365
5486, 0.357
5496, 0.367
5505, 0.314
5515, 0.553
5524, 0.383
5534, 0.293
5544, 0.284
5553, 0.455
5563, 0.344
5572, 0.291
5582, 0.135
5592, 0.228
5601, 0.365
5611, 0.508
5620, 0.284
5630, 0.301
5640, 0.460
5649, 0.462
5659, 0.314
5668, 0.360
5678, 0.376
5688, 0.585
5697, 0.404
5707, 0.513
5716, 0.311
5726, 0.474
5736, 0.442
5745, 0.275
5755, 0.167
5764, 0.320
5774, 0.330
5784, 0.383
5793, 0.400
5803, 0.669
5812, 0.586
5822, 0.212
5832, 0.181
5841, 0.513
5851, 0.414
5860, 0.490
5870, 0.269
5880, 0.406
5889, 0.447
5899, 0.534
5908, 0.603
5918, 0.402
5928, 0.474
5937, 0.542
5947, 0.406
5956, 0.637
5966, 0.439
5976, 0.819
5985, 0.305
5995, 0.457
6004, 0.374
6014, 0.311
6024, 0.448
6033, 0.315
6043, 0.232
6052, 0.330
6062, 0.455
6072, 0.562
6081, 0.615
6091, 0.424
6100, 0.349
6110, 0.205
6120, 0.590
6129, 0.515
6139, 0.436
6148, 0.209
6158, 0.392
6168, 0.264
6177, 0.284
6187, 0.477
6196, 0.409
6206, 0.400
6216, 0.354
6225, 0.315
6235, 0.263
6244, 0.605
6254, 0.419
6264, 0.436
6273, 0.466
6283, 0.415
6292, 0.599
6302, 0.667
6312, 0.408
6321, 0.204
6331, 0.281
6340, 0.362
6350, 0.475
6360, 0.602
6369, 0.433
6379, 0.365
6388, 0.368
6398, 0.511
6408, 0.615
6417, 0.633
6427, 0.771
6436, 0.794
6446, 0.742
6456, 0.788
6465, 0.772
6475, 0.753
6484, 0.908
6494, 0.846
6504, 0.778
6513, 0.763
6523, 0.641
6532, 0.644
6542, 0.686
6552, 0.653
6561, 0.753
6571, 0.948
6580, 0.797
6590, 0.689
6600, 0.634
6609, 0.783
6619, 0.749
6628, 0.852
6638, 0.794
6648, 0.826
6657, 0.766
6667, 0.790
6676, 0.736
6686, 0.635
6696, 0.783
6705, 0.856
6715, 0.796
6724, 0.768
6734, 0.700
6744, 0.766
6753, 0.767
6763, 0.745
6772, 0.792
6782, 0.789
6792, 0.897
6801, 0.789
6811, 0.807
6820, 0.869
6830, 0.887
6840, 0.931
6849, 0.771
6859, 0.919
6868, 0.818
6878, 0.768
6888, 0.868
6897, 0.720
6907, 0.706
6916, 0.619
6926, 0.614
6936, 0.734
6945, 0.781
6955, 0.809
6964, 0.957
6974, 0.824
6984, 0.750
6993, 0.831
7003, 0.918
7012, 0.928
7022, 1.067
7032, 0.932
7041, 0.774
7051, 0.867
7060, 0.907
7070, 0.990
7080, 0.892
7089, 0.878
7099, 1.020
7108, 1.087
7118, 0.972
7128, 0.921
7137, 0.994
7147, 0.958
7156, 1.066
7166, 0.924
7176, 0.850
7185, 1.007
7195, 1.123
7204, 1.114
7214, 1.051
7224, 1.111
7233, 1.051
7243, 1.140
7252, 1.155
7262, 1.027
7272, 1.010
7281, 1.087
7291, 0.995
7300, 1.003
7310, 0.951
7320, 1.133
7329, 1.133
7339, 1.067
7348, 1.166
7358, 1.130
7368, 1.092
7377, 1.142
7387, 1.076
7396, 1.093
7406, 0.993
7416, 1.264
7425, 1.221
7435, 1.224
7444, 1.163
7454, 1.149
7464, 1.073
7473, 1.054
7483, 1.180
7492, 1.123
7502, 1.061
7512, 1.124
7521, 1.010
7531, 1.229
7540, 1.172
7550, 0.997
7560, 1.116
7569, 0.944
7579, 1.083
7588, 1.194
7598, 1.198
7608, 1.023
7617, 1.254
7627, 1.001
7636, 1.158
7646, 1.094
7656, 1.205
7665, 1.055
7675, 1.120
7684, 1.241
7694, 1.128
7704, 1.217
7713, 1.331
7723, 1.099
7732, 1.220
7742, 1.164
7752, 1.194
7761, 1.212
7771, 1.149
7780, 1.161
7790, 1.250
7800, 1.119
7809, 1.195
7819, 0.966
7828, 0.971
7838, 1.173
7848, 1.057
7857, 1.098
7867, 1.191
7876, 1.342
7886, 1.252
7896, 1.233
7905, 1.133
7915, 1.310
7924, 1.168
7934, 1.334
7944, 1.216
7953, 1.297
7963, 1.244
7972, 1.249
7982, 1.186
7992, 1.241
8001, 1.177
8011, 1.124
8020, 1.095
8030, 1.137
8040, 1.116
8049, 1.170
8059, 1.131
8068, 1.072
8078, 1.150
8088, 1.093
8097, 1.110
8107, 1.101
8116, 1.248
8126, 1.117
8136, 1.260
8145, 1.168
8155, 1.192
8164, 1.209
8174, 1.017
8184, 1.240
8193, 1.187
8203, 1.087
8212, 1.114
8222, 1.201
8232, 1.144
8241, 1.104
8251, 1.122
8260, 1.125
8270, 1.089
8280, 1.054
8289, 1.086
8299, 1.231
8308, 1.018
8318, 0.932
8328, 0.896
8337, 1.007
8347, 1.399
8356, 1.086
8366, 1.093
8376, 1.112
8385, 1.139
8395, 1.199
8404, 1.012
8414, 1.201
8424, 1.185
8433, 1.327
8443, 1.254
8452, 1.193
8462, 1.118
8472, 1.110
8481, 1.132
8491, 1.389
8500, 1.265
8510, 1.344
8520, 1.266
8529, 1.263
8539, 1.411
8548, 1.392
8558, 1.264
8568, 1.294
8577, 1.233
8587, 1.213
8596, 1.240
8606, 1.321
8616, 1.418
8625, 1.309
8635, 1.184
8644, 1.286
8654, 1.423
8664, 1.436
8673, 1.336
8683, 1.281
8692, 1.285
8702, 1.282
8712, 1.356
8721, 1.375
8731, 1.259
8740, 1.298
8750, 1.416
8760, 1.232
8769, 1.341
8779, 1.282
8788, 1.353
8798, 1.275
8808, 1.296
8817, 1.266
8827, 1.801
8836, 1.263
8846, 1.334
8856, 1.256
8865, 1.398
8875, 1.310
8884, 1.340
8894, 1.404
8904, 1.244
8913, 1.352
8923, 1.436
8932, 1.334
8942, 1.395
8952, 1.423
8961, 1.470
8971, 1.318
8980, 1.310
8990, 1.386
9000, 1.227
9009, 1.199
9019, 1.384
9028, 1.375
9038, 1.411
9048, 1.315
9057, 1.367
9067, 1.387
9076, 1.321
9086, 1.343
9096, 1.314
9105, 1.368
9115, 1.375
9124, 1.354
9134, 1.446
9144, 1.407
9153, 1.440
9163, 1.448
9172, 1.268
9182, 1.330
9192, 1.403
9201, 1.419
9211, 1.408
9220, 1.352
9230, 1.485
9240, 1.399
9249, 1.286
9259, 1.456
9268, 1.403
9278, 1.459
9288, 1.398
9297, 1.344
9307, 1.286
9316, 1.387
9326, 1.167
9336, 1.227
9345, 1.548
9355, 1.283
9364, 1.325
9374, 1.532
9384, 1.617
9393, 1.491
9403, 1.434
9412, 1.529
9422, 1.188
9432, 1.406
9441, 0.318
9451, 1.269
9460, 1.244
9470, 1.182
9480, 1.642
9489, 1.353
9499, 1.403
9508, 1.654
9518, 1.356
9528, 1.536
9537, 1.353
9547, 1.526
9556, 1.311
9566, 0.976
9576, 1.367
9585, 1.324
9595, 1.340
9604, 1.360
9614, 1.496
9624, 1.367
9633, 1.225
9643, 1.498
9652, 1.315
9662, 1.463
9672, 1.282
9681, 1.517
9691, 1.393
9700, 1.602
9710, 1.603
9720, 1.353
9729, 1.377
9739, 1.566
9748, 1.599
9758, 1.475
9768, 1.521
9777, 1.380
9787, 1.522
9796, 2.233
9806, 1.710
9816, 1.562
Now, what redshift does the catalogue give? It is 0.61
